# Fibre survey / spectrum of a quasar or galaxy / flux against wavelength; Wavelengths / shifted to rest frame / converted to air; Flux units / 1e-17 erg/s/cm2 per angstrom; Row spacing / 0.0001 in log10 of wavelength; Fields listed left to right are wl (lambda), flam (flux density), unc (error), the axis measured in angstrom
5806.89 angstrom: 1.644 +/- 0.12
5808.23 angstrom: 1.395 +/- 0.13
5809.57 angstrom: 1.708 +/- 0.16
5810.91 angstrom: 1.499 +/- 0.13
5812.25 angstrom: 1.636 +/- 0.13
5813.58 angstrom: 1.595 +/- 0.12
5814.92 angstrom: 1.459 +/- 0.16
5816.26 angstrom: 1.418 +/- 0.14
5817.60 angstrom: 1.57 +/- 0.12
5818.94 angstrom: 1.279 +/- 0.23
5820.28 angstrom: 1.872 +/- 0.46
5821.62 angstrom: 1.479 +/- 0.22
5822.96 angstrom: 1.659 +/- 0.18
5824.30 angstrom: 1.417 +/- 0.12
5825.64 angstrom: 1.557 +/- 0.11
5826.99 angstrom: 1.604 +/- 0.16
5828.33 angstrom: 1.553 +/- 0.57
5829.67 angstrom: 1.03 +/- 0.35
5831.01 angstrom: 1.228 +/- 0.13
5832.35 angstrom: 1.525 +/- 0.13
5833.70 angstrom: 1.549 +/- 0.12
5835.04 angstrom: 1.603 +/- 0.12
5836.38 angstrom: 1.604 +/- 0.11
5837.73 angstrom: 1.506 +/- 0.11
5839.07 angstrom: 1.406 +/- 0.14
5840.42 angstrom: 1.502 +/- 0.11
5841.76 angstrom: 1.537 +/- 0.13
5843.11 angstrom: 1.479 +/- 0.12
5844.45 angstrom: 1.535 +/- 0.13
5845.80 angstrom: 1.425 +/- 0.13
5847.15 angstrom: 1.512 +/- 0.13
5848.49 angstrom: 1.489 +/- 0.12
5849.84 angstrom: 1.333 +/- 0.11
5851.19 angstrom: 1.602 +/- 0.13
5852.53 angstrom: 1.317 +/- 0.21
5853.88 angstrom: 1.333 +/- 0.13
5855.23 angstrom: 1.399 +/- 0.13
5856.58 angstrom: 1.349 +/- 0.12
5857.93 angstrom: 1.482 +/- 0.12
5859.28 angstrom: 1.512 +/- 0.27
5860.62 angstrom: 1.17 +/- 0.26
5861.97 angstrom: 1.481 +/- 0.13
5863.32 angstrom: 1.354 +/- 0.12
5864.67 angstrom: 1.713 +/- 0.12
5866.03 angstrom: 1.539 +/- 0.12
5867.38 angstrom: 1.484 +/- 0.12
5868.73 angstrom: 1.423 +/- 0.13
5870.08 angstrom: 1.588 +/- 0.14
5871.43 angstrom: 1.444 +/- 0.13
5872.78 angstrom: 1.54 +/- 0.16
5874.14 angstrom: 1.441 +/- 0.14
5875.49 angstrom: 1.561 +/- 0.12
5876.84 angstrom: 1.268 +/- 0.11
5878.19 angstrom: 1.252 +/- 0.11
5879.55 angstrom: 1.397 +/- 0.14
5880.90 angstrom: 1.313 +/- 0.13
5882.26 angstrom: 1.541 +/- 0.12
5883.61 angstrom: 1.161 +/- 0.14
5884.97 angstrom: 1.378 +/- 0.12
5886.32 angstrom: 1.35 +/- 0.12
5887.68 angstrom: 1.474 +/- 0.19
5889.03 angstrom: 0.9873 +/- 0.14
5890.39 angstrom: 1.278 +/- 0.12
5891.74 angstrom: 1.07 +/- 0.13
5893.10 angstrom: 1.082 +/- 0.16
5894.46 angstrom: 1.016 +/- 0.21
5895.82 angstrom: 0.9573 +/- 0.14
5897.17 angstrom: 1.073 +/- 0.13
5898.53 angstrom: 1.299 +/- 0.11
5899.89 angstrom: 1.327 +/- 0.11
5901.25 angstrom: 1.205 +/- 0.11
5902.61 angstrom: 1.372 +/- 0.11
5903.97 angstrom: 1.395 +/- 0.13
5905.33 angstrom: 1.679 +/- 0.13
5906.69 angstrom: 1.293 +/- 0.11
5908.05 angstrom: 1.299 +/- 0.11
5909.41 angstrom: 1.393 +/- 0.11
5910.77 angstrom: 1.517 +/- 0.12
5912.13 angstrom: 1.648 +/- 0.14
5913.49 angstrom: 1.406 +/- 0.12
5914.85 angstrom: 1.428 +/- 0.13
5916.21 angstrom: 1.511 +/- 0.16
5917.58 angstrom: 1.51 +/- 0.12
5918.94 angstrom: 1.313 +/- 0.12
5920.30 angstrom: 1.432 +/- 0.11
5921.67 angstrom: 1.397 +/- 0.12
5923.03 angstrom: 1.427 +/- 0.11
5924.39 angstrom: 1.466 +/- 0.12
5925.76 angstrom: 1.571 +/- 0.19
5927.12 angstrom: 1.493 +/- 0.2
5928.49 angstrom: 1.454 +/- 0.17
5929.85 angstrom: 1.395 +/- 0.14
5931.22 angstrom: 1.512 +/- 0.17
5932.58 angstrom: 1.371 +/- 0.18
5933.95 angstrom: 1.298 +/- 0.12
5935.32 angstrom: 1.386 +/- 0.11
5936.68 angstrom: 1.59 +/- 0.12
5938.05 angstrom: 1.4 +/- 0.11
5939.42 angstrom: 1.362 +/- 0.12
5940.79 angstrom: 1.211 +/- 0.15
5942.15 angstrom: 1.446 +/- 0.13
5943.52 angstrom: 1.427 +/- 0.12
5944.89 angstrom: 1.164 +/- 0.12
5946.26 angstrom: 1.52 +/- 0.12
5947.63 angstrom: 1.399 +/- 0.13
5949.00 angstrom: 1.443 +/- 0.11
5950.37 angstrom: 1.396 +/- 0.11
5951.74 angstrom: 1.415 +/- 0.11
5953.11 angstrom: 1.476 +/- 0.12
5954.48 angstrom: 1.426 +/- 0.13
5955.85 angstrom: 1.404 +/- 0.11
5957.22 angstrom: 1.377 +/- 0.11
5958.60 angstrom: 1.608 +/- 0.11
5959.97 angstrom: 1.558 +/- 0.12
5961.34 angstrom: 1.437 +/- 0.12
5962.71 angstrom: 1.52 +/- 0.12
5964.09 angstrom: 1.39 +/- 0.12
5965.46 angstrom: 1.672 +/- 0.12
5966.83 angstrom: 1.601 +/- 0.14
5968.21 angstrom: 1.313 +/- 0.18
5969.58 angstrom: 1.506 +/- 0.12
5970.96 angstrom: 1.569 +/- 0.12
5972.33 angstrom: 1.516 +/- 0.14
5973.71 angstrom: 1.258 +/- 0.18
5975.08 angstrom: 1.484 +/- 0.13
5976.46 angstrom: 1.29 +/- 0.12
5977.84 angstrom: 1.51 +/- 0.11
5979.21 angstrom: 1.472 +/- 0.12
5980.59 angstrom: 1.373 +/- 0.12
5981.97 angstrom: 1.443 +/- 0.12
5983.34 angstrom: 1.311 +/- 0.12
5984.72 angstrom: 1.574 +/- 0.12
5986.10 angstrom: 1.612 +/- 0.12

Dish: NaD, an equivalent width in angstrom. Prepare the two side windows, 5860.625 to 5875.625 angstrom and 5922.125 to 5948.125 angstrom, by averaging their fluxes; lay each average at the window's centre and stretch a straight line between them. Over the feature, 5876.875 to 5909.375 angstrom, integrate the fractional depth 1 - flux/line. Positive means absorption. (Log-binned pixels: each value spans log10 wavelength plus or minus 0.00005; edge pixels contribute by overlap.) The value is 4.2 angstrom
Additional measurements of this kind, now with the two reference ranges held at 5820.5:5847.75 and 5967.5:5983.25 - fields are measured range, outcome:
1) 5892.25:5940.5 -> 2.52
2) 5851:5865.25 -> 0.58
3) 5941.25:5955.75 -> 0.31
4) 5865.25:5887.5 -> 0.79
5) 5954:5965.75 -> -0.41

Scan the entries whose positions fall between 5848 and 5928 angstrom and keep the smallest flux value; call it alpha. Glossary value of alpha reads 0.9573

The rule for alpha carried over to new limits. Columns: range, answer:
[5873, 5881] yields 1.252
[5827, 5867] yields 1.03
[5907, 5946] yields 1.164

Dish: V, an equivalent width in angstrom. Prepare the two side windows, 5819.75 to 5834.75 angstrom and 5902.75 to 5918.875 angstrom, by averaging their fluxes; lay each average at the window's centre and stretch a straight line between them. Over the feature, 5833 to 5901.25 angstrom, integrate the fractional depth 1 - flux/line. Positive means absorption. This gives 4.2 angstrom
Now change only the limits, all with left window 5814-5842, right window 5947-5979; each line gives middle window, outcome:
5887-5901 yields 3.03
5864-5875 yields -0.29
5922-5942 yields 0.59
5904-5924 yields 0.36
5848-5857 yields 0.51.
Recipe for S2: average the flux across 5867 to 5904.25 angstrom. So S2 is 1.31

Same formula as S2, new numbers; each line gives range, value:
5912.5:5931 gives 1.45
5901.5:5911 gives 1.41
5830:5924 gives 1.4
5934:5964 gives 1.42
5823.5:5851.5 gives 1.47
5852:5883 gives 1.43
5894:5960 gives 1.4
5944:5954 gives 1.4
